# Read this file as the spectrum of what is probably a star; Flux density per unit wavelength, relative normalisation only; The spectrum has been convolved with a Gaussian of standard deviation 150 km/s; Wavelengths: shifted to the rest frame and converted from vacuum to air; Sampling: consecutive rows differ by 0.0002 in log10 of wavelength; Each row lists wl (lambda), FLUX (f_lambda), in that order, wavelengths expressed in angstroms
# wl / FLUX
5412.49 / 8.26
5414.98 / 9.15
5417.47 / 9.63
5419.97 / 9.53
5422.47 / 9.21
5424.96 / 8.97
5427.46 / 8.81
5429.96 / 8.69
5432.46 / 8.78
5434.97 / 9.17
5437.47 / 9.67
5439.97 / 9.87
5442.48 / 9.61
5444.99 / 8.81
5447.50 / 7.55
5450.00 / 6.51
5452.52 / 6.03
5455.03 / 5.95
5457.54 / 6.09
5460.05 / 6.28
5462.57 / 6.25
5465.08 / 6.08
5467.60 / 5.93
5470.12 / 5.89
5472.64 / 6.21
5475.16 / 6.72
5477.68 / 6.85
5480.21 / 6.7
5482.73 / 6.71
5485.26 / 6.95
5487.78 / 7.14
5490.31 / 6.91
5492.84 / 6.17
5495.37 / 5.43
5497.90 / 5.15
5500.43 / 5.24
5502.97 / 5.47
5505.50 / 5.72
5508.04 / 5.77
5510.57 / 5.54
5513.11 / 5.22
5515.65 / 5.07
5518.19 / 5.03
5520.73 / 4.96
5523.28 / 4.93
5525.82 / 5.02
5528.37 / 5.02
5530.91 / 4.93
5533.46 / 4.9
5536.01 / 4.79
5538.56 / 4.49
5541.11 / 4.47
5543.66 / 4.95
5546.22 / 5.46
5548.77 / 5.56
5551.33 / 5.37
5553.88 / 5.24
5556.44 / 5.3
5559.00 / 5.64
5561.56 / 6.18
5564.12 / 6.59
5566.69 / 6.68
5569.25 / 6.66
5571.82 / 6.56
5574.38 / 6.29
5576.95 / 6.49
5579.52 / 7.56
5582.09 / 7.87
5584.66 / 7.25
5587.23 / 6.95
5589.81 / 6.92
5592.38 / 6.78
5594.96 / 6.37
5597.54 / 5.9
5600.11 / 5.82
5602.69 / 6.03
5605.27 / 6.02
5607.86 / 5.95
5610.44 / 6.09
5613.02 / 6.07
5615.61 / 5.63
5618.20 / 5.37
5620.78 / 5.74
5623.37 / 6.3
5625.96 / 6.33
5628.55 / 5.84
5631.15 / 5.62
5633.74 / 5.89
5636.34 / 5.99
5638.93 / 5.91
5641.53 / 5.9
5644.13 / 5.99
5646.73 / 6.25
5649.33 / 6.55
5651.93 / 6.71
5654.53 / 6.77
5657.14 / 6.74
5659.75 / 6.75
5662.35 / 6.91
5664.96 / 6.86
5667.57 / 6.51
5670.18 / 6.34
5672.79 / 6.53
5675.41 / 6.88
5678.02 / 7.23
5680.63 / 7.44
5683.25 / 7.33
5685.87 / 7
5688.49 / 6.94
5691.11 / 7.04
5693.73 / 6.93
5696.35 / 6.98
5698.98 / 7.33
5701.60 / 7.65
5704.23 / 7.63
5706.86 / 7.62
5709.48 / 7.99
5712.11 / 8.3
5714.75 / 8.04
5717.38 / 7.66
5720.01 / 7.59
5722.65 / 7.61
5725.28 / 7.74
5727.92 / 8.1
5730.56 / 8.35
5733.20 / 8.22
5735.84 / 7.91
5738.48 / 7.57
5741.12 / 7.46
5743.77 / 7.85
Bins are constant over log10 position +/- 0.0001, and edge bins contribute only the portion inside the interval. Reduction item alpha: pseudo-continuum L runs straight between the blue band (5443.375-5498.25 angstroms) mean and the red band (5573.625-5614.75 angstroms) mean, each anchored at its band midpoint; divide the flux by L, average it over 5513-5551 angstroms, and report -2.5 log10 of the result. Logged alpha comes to 0.29 mag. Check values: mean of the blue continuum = 6.51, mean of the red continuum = 6.51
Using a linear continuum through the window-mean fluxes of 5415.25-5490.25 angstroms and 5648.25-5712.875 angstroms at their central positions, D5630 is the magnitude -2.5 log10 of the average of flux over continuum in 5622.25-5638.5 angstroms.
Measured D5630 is 0.20 mag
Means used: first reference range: 7.61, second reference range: 7.07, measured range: 5.99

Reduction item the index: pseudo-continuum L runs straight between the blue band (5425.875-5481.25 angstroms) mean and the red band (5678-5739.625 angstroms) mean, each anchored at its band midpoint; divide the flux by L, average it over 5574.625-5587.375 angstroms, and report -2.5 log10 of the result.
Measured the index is 0.048 mag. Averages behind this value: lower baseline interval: 7.39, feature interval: 7.17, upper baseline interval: 7.6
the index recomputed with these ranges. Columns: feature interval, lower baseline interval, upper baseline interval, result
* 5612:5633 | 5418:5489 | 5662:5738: 0.262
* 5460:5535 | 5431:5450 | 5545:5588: 0.316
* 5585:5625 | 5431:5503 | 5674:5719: 0.172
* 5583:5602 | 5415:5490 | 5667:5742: 0.146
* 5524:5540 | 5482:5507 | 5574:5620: 0.263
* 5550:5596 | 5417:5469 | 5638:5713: 0.139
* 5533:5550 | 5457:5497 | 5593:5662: 0.258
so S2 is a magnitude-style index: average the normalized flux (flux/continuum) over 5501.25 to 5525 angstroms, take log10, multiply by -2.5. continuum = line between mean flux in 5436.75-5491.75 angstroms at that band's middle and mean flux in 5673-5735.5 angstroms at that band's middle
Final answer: 0.32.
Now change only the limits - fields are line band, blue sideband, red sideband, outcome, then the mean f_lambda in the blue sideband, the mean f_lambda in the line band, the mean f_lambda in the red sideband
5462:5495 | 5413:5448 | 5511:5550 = 0.101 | 9.12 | 6.48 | 5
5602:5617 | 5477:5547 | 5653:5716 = 0.085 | 5.52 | 5.96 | 7.15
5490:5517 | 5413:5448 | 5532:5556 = 0.168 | 9.12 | 5.56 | 5.03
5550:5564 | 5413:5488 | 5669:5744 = 0.324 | 7.67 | 5.63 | 7.49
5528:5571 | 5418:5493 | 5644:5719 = 0.322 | 7.5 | 5.45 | 7.09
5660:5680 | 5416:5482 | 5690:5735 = 0.138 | 7.68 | 6.78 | 7.7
